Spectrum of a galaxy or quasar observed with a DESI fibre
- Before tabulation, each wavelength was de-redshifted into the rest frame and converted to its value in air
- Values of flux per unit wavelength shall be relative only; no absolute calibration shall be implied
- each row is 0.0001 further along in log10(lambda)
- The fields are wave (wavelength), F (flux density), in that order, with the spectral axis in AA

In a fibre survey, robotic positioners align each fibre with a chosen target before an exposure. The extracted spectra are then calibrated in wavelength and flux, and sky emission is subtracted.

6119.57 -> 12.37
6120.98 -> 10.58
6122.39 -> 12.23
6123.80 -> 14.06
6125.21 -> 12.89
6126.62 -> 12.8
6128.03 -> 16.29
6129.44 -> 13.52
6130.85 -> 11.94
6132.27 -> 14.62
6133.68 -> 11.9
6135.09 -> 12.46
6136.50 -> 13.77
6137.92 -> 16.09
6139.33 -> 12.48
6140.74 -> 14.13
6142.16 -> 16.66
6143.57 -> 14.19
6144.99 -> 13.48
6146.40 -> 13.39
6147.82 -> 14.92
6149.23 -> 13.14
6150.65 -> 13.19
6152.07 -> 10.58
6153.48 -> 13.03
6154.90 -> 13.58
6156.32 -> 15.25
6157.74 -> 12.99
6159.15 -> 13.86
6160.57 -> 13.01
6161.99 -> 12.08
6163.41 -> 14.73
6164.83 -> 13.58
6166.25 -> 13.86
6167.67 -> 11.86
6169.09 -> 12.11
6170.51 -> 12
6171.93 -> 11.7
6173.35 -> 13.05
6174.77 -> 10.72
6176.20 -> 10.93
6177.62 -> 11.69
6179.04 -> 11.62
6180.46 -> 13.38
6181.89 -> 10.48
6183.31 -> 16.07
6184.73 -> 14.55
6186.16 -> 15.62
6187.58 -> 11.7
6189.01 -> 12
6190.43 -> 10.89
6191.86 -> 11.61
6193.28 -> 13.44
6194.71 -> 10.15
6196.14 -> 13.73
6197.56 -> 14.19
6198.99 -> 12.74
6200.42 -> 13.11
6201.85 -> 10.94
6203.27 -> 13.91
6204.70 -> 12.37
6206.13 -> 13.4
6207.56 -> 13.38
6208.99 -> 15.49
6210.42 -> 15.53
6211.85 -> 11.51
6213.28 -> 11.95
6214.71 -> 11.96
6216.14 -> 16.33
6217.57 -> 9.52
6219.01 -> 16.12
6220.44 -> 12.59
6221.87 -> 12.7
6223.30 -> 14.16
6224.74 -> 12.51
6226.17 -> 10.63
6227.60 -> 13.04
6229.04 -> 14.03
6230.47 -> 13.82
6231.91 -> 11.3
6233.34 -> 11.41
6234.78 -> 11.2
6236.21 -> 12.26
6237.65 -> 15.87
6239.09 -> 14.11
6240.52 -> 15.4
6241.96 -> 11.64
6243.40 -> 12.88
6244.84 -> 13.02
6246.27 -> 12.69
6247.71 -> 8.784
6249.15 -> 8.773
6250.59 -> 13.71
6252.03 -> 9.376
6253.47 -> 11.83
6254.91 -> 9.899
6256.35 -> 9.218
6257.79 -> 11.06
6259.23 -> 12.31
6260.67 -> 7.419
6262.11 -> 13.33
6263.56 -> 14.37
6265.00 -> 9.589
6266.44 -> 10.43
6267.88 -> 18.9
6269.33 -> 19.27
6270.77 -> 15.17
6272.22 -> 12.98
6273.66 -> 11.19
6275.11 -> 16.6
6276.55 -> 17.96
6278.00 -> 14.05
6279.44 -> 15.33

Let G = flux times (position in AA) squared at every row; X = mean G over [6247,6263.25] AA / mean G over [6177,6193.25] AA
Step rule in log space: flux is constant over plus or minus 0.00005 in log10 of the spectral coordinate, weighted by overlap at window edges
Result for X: 0.85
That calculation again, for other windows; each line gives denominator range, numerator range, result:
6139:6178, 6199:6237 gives 1.00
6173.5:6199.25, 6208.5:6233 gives 1.05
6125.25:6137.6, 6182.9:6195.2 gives 0.97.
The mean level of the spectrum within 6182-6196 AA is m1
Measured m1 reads 12.8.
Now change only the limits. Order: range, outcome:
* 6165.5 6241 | 12.8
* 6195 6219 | 13.2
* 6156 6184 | 12.7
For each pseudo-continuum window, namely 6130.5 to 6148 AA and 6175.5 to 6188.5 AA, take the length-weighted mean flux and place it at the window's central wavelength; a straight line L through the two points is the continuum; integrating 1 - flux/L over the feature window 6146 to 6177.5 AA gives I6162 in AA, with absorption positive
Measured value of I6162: 1.15 AA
